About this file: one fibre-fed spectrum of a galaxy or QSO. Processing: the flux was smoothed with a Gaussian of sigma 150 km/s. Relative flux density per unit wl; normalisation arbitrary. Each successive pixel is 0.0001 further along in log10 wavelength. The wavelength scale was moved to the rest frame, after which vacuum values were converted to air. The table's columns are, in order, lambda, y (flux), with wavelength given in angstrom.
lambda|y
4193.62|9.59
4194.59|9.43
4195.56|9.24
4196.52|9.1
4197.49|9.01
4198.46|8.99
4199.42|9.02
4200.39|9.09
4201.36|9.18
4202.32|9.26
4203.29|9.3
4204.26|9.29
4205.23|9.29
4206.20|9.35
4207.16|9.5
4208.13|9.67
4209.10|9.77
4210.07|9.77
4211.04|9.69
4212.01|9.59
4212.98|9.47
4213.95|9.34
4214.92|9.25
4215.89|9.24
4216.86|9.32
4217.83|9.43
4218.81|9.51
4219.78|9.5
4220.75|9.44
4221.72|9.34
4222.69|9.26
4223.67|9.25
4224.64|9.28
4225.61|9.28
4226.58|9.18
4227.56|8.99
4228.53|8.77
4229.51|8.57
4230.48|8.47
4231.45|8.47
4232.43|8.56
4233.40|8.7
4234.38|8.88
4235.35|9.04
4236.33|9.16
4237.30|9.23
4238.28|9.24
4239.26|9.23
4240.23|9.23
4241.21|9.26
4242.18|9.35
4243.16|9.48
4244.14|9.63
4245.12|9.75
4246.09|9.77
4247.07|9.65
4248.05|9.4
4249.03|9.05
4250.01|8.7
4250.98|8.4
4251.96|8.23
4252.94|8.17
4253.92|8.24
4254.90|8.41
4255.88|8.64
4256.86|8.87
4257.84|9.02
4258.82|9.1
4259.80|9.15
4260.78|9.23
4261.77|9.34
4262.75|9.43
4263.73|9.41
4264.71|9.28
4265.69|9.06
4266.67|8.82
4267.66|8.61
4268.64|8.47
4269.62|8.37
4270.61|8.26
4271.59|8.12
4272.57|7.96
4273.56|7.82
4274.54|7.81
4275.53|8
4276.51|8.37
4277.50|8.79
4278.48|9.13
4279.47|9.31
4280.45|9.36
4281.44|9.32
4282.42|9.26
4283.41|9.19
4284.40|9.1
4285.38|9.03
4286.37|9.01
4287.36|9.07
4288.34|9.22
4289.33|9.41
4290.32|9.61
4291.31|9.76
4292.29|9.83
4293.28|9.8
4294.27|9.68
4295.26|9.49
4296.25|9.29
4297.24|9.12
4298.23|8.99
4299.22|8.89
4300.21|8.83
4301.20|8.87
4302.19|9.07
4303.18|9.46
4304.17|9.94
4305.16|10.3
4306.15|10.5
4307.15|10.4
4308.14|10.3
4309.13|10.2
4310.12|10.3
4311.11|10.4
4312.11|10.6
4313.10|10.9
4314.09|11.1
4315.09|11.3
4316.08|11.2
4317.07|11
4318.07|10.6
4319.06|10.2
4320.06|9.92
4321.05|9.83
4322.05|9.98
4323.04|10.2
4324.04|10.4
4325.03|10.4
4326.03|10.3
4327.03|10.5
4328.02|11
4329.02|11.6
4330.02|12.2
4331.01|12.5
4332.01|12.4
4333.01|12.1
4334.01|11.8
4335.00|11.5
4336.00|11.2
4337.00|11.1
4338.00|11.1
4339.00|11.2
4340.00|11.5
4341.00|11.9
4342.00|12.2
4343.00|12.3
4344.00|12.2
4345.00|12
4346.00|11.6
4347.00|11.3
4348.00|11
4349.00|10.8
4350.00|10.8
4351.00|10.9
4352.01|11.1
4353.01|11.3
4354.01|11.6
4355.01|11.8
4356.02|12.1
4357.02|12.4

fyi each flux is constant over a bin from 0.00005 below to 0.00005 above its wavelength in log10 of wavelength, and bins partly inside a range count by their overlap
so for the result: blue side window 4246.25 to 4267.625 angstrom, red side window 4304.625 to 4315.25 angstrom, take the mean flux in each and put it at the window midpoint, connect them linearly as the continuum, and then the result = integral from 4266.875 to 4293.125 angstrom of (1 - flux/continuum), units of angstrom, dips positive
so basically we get 2.11 angstrom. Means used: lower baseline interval 8.94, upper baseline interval 10.5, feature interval 8.87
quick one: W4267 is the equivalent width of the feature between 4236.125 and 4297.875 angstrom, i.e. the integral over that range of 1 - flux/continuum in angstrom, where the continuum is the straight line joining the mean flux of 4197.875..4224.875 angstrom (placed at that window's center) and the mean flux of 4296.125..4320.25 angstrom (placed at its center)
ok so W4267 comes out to 4.76 angstrom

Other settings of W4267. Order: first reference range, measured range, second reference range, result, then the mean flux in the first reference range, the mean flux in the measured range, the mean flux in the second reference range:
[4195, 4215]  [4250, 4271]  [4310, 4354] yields 2.79 angstrom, 9.34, 8.79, 11.1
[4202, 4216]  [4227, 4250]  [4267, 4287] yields -0.01 angstrom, 9.46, 9.11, 8.67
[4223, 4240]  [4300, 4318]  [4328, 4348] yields 1.14 angstrom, 8.96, 10.3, 11.7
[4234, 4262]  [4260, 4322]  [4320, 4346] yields 4.64 angstrom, 9.06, 9.44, 11.3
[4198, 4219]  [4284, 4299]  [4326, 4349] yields 2.02 angstrom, 9.38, 9.36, 11.6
